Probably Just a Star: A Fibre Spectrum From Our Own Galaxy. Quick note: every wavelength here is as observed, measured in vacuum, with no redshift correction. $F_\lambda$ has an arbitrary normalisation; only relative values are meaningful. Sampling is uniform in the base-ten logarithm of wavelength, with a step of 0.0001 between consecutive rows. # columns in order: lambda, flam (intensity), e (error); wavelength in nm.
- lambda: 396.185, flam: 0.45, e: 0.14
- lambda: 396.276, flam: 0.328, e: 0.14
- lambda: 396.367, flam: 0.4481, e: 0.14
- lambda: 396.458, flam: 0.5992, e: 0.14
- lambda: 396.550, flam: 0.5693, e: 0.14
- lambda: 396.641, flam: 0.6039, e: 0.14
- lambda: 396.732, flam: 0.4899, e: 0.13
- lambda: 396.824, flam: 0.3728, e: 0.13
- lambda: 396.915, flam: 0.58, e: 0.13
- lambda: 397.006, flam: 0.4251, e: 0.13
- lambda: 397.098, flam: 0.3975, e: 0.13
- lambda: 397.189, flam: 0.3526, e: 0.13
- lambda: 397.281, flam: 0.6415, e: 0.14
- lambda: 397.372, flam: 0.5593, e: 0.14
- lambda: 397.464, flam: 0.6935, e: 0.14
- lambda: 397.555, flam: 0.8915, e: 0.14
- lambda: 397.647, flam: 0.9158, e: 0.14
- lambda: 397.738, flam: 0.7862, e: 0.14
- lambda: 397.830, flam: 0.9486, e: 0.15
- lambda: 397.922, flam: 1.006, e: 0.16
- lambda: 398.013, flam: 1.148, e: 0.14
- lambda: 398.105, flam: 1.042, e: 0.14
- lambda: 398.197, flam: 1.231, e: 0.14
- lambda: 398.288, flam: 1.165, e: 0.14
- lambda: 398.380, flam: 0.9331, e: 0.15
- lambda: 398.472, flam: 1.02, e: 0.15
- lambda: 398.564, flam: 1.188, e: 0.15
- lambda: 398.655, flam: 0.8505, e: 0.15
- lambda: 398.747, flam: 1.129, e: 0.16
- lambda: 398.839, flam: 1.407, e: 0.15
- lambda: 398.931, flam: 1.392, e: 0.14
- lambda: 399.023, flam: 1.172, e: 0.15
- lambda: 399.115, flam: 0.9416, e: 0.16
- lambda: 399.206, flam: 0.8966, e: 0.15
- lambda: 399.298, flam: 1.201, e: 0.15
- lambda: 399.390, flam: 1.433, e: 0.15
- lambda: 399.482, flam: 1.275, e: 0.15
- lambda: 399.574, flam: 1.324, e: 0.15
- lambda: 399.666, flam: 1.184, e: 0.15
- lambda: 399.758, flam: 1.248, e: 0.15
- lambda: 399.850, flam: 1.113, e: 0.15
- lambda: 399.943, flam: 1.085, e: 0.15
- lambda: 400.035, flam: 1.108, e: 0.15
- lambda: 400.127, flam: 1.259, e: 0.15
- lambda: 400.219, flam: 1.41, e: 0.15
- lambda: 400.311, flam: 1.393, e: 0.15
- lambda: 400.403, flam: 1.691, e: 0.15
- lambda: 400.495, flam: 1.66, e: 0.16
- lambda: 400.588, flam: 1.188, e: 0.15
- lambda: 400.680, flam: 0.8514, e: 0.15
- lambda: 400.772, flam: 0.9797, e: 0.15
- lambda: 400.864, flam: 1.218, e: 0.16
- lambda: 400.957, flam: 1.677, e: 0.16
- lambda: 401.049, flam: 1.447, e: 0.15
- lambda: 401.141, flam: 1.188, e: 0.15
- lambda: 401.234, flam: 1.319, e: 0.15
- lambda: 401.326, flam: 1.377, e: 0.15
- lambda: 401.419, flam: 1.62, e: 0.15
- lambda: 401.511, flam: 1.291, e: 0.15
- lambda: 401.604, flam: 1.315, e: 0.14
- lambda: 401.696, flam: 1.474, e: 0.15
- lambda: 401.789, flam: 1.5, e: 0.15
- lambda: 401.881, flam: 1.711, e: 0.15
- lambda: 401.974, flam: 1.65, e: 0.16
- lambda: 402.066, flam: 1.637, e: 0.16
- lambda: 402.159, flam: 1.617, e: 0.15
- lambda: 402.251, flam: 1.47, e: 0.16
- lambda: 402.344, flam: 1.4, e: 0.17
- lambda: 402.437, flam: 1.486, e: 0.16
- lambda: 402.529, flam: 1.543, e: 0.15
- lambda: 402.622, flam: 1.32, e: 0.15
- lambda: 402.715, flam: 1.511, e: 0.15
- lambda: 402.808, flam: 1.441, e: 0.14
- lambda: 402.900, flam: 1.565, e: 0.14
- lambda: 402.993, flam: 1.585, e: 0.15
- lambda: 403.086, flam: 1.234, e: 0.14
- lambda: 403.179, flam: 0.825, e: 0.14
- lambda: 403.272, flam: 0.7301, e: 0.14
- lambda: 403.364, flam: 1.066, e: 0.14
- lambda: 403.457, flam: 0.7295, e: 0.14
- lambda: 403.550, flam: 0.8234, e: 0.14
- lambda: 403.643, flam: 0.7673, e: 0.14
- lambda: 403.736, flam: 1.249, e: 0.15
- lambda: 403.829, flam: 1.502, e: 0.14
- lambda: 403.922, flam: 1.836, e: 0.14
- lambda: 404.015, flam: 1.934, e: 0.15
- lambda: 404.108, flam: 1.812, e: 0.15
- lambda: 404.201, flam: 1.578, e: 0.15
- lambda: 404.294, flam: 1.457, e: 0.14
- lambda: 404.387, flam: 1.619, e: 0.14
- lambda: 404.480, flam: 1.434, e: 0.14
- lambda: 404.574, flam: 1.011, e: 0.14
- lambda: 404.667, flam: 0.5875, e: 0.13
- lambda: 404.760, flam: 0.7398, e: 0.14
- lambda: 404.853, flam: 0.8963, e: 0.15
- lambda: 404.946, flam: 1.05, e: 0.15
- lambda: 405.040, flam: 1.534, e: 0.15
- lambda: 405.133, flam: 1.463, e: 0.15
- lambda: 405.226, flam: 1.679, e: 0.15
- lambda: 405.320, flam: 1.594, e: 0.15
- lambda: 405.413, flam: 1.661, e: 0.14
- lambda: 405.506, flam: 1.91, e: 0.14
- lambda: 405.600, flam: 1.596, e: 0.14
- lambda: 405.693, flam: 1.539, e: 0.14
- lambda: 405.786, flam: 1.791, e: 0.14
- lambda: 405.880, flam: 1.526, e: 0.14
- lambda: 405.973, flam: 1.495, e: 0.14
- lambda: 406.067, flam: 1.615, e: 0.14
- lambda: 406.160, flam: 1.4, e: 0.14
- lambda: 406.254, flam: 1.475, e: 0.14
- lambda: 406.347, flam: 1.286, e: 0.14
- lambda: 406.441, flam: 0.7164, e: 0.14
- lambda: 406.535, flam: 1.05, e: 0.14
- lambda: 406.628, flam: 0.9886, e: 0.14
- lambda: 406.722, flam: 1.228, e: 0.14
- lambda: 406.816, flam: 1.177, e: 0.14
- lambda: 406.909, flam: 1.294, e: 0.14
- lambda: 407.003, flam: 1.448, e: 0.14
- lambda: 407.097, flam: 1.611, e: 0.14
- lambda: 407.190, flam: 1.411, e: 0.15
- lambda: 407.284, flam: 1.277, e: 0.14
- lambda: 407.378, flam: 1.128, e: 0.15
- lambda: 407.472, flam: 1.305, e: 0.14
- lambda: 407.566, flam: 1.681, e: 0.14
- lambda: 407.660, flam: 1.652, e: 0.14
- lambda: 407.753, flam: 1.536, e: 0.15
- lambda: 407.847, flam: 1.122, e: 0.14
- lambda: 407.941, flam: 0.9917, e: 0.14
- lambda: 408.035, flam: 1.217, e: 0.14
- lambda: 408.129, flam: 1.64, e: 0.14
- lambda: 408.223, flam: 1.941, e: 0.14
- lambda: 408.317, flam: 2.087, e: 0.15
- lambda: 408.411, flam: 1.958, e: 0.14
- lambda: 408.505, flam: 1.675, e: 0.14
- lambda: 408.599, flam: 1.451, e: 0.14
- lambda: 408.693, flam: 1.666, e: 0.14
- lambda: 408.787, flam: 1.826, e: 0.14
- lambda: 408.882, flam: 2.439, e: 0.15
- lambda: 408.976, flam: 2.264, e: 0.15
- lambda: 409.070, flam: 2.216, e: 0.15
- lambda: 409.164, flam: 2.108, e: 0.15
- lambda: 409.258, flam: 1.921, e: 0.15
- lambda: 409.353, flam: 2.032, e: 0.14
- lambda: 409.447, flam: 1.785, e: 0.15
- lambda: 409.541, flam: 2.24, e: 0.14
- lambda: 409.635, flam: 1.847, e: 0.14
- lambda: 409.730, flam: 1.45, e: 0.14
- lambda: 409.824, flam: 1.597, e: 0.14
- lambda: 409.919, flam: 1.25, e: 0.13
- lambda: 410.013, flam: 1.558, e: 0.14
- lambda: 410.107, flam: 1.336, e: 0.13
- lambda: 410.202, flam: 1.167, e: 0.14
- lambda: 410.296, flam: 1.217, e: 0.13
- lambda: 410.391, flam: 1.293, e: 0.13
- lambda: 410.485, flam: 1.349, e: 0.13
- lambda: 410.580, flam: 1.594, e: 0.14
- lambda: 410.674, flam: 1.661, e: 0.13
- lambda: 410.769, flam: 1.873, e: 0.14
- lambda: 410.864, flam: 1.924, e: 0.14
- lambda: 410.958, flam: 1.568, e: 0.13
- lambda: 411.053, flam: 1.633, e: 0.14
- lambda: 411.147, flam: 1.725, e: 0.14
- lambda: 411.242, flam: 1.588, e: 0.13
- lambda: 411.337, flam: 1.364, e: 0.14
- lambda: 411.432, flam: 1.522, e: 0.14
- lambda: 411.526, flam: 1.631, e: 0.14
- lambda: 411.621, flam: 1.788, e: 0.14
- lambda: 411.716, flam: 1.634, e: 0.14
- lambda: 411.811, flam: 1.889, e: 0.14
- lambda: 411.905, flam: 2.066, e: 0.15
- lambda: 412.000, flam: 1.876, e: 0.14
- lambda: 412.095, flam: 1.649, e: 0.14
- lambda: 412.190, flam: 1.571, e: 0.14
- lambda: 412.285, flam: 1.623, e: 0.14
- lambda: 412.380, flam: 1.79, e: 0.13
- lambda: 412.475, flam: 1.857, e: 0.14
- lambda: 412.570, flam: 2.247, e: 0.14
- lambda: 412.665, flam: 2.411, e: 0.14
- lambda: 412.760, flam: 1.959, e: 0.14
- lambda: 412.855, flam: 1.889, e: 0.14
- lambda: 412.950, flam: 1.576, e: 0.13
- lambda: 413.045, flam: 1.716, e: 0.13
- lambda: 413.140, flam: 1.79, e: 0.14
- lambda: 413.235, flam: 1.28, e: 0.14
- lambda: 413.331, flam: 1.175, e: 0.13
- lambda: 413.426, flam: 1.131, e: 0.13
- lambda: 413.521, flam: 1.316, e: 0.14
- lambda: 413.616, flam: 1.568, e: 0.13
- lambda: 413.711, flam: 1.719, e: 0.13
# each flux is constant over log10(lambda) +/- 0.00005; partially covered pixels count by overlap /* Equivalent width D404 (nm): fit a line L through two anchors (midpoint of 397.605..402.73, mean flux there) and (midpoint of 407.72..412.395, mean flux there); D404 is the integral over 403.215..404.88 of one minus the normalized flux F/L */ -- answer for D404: 0.26 nm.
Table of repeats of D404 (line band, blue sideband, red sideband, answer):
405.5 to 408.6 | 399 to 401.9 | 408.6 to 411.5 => 0.256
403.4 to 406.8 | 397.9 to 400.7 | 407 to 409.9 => 0.369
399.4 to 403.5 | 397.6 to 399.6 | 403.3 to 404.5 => -0.314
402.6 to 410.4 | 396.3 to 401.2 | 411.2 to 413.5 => -0.293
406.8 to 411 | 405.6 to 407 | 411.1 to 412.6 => -0.270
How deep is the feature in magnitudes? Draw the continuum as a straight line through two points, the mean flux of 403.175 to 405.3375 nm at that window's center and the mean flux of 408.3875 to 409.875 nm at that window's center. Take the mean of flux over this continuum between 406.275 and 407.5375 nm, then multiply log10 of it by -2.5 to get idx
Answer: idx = 0.285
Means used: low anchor 1.25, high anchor 1.9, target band 1.24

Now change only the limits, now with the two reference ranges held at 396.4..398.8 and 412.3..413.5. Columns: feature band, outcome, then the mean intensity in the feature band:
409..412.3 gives -0.06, 1.68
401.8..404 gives -0.21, 1.35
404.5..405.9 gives -0.09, 1.37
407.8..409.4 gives -0.22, 1.8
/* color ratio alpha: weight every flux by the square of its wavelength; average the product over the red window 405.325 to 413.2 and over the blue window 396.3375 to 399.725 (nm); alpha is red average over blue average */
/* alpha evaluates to 1.90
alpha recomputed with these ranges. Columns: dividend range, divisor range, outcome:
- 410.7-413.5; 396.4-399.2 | 2.16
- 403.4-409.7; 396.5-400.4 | 1.59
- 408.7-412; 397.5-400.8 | 1.58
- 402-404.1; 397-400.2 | 1.34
